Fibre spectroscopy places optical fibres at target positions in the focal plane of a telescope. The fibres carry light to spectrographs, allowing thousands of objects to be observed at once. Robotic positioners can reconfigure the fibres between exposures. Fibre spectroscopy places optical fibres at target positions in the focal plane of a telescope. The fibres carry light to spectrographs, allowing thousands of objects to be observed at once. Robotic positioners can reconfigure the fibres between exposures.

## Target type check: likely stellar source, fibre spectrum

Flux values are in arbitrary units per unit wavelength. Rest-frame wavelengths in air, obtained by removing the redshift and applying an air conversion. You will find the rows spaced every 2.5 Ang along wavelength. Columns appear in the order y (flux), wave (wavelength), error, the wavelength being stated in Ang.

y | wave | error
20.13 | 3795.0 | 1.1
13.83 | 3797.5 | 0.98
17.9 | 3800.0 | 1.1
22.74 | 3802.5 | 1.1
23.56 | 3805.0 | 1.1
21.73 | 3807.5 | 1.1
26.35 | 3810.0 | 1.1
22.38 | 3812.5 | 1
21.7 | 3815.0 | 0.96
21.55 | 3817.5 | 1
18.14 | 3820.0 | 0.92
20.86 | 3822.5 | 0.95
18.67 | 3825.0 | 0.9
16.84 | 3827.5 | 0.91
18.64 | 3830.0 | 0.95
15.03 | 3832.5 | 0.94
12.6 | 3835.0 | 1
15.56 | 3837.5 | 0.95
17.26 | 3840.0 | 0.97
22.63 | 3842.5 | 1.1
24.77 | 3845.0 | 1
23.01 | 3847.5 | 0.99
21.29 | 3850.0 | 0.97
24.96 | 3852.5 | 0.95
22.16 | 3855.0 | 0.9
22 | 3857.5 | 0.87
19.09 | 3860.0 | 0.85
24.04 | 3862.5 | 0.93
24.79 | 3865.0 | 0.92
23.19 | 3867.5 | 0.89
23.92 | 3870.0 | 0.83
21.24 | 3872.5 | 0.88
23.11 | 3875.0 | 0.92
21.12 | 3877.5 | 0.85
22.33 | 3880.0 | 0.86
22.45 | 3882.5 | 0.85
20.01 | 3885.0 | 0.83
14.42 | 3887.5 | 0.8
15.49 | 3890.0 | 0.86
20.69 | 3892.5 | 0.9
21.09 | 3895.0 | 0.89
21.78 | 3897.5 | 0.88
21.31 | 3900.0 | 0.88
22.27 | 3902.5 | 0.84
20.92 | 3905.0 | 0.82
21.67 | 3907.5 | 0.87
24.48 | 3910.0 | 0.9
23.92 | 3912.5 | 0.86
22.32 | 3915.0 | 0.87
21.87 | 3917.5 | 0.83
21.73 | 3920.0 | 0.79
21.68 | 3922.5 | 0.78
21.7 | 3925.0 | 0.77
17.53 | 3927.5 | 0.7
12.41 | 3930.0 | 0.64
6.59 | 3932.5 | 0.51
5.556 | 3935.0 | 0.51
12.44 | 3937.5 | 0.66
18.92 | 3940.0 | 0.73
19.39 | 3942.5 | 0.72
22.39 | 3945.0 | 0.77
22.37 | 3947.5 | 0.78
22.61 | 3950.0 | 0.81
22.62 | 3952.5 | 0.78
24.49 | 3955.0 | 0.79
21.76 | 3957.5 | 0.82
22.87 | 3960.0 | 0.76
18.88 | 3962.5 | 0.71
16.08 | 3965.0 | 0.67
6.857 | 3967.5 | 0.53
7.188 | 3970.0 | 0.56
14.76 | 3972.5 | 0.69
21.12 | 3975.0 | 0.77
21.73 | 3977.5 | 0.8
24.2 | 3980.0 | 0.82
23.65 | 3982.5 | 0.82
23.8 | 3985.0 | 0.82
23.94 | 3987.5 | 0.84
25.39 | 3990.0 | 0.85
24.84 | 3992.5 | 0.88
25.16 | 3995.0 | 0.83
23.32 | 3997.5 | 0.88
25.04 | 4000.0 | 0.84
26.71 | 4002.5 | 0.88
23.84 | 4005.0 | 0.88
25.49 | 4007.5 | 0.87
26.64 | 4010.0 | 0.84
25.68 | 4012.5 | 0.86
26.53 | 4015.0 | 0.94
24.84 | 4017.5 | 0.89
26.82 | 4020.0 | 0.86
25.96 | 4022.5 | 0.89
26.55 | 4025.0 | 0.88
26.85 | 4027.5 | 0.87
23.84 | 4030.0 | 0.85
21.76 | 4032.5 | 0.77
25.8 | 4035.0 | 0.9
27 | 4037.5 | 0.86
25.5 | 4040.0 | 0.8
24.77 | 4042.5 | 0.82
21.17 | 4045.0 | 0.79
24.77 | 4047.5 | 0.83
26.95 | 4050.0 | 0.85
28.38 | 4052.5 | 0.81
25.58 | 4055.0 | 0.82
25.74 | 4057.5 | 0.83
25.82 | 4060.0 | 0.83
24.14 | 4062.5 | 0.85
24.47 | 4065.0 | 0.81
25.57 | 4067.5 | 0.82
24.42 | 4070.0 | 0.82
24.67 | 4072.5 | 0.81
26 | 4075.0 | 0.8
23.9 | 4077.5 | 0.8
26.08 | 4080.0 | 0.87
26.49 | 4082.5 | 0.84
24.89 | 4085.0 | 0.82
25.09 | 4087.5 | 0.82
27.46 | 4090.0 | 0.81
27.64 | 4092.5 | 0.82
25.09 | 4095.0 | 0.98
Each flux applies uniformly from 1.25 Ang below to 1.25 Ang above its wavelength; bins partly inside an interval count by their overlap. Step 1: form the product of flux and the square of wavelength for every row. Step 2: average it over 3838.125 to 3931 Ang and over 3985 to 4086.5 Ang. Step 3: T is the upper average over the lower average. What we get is 1.3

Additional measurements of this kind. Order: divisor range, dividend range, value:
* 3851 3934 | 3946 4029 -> 1.15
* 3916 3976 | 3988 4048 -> 1.48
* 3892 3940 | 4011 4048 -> 1.40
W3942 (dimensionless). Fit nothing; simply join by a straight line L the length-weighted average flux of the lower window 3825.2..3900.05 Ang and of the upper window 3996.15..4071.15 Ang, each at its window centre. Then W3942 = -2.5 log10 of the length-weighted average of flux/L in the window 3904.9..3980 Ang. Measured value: 0.21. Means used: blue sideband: 20.5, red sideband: 25.3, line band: 18.7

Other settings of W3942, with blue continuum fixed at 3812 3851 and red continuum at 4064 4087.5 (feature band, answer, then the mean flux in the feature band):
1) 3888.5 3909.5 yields 0.01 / 20.7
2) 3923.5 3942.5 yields 0.47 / 14.1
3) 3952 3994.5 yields 0.12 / 20.3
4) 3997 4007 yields -0.07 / 24.9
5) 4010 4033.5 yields -0.07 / 25.5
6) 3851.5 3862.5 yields -0.12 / 22.2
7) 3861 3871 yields -0.18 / 23.9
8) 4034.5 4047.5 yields -0.02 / 24.8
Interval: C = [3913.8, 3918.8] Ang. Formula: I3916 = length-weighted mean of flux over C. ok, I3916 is 22.1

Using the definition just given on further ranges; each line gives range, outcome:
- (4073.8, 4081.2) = 25.3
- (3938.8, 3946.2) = 20.2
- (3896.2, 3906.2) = 21.6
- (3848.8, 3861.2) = 21.9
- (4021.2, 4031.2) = 25.8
